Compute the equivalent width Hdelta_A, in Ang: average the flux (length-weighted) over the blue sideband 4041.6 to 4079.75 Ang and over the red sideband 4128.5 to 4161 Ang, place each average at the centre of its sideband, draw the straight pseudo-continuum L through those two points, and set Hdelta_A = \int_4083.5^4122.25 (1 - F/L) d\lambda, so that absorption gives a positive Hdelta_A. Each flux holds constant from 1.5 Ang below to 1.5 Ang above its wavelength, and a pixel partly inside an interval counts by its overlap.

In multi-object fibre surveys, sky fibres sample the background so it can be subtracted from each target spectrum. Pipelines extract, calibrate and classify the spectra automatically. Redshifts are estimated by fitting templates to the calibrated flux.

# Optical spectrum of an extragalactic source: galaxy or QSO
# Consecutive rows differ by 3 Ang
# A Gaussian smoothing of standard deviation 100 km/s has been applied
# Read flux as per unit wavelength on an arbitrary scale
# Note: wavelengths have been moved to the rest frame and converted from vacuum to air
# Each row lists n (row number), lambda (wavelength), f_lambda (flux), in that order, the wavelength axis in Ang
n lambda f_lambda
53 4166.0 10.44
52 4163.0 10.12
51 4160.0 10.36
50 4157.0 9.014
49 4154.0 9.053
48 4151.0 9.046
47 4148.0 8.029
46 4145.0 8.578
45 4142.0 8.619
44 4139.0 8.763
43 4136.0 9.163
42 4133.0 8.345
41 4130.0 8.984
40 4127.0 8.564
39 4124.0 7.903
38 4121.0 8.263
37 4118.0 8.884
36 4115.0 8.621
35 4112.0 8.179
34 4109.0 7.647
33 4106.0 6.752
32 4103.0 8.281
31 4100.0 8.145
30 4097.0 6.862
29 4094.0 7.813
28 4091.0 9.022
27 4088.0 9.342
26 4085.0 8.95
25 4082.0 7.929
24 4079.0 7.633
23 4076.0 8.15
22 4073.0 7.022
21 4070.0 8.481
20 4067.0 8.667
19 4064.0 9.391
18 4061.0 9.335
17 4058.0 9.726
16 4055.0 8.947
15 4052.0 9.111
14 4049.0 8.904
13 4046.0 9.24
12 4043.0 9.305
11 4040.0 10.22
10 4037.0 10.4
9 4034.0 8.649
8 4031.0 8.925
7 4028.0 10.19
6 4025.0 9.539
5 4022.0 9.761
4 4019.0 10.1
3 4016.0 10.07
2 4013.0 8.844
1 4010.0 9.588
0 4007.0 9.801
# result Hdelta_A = 2.7 Ang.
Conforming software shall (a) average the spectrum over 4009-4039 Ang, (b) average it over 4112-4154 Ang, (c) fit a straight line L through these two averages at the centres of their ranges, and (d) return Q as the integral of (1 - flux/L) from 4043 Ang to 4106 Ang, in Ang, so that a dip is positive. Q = 4.3 Ang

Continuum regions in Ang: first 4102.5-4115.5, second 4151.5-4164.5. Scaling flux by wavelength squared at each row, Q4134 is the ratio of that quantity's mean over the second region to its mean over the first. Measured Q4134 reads 1.3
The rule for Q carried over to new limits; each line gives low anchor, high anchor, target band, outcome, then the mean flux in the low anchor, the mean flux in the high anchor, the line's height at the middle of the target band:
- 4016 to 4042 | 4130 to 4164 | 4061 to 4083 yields 2.8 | 9.73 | 8.99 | 9.46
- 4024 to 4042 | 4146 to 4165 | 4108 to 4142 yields 3.2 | 9.65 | 9.28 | 9.37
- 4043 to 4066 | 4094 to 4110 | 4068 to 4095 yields 0.0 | 9.23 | 7.56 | 8.28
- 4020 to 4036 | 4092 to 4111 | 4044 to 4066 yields -1.1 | 9.47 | 7.64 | 8.79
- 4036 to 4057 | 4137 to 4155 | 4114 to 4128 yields 0.7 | 9.43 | 8.68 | 8.87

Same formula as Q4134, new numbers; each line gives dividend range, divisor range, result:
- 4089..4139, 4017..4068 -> 0.90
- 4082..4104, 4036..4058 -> 0.90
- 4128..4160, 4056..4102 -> 1.08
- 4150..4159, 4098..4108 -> 1.22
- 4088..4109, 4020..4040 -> 0.85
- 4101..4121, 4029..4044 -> 0.88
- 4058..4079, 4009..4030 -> 0.90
